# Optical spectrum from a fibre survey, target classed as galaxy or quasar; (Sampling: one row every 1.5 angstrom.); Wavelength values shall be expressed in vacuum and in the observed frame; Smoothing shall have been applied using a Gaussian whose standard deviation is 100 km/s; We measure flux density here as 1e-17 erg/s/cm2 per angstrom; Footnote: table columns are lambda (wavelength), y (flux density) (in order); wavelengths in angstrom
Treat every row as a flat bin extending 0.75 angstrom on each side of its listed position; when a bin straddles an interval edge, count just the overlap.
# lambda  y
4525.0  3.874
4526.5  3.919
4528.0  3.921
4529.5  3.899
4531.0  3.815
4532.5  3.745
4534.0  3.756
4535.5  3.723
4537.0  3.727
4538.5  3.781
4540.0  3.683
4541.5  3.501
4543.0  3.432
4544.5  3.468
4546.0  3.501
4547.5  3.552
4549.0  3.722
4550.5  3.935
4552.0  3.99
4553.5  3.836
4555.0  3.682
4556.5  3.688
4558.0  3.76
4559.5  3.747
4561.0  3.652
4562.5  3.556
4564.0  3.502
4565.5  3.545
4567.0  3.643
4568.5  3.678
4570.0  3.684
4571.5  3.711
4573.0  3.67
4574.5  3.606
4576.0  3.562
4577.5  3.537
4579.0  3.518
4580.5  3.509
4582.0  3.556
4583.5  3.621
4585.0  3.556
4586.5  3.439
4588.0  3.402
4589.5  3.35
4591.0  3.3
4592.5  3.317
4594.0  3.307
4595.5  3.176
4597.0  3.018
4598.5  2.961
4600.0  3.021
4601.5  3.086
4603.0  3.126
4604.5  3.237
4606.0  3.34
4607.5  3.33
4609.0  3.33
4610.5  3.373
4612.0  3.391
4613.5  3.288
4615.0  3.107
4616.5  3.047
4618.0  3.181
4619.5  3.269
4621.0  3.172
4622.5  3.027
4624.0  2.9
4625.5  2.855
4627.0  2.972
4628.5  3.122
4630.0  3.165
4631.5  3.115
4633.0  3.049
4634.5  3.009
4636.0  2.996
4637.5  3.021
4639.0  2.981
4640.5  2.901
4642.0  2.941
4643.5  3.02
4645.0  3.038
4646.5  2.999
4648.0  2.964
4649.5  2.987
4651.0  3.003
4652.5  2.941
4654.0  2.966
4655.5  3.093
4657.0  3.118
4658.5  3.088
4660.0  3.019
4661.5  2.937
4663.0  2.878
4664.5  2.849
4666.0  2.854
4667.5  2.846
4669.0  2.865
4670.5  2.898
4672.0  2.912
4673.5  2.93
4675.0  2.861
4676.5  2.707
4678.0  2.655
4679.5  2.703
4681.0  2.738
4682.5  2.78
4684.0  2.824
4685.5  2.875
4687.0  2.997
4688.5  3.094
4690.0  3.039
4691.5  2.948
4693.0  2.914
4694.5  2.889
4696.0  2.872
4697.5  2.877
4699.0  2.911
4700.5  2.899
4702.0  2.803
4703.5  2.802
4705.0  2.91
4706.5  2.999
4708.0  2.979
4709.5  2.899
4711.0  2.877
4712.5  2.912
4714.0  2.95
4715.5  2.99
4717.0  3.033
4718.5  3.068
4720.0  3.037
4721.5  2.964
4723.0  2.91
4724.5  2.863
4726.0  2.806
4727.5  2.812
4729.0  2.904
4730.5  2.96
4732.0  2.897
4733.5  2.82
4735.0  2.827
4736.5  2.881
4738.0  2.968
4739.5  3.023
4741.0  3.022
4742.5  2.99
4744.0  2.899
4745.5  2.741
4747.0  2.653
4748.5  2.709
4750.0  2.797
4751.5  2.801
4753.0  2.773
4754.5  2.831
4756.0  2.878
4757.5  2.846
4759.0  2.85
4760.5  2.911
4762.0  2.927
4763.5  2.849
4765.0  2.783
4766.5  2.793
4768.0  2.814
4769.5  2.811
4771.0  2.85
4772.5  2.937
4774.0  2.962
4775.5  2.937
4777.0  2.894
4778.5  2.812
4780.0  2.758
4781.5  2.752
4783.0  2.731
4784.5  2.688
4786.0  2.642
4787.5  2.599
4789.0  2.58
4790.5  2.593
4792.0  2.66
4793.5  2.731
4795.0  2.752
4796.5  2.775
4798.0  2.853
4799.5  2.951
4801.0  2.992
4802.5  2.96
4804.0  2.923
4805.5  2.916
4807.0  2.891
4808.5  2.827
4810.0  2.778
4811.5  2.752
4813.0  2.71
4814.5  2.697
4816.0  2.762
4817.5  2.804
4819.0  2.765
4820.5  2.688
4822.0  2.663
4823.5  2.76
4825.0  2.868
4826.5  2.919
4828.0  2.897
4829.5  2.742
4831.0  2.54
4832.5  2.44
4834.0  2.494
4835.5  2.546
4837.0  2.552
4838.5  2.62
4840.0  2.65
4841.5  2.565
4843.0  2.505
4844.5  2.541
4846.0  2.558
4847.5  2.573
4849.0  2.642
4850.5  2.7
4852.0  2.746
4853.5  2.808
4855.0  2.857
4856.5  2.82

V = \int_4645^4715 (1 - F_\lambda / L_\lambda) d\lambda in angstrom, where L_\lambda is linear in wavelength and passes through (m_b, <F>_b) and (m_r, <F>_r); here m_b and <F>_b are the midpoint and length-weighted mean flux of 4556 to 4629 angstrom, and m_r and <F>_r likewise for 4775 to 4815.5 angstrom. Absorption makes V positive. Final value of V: 4.5 angstrom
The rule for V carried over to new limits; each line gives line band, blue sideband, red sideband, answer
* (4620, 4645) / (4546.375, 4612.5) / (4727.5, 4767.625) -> 2.1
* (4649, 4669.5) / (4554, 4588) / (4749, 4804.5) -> 1.9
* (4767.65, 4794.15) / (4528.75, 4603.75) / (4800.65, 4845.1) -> 0.9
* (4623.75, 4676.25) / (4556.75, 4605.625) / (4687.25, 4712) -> 2.8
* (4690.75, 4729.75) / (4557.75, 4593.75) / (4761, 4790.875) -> 1.6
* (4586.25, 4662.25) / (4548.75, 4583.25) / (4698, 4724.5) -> 5.9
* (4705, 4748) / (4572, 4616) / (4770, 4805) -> 0.8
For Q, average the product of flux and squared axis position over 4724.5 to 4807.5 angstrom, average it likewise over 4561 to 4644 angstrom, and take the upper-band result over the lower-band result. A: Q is 0.93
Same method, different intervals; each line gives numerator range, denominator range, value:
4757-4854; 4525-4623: 0.87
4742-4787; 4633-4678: 1.00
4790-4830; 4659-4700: 1.03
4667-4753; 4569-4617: 0.90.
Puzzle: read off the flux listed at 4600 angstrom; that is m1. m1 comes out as 3.021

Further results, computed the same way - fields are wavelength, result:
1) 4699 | 2.911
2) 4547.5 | 3.552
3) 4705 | 2.91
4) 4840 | 2.65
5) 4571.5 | 3.711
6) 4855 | 2.857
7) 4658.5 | 3.088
